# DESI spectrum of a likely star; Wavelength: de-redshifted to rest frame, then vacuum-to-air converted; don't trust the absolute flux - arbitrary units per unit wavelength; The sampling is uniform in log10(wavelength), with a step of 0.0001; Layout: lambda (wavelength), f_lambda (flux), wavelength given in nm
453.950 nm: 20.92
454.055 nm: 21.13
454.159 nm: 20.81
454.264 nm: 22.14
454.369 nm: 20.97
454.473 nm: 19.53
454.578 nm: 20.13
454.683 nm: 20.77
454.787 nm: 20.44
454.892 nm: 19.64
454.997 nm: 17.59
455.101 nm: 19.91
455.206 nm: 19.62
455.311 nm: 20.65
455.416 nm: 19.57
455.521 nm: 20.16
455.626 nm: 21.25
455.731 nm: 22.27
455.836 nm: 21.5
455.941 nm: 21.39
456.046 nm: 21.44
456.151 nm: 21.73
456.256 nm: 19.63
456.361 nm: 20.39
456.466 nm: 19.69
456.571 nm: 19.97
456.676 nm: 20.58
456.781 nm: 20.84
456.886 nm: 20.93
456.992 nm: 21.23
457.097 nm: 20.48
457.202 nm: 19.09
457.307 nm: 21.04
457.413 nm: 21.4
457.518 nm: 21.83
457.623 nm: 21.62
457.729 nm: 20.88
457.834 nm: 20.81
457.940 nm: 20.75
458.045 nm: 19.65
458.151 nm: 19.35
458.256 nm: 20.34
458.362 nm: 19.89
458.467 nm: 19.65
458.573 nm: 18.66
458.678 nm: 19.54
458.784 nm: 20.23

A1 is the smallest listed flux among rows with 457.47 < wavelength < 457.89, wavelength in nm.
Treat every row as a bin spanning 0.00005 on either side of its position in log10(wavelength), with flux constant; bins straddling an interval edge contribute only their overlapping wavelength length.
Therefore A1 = 20.81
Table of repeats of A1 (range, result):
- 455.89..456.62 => 19.63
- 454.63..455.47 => 17.59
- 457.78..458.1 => 19.65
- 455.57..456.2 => 21.25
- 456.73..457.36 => 19.09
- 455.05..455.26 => 19.62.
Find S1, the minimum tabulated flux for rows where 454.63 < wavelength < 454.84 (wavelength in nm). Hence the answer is 20.44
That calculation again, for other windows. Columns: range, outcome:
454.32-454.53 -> 19.53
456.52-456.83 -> 19.97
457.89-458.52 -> 19.35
